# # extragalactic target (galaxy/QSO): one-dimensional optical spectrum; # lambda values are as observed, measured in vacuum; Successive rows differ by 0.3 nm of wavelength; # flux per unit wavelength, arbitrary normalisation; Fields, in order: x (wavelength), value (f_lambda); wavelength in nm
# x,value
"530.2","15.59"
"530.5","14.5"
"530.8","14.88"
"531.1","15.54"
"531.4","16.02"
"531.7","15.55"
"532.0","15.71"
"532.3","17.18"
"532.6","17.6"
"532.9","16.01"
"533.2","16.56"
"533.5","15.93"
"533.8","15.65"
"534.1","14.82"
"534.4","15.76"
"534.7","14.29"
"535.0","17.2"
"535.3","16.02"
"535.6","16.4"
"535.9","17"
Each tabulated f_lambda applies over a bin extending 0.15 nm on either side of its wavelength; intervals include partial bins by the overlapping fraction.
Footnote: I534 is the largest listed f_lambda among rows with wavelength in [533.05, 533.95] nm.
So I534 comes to 16.56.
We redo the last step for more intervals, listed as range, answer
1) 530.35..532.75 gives 17.6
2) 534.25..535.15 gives 17.2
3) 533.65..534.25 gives 15.65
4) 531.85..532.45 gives 17.18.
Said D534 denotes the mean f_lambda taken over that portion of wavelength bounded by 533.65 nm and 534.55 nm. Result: 15.4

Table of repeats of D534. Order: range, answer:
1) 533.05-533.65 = 16.2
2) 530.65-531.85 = 15.5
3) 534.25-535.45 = 15.8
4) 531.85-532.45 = 16.4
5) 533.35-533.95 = 15.8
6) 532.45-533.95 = 16.4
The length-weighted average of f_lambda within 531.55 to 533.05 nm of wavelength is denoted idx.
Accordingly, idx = 16.4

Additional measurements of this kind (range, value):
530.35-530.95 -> 14.7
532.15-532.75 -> 17.4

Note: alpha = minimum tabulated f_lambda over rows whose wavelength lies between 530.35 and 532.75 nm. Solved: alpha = 14.5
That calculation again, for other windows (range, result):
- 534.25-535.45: 14.29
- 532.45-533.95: 15.65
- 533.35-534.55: 14.82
